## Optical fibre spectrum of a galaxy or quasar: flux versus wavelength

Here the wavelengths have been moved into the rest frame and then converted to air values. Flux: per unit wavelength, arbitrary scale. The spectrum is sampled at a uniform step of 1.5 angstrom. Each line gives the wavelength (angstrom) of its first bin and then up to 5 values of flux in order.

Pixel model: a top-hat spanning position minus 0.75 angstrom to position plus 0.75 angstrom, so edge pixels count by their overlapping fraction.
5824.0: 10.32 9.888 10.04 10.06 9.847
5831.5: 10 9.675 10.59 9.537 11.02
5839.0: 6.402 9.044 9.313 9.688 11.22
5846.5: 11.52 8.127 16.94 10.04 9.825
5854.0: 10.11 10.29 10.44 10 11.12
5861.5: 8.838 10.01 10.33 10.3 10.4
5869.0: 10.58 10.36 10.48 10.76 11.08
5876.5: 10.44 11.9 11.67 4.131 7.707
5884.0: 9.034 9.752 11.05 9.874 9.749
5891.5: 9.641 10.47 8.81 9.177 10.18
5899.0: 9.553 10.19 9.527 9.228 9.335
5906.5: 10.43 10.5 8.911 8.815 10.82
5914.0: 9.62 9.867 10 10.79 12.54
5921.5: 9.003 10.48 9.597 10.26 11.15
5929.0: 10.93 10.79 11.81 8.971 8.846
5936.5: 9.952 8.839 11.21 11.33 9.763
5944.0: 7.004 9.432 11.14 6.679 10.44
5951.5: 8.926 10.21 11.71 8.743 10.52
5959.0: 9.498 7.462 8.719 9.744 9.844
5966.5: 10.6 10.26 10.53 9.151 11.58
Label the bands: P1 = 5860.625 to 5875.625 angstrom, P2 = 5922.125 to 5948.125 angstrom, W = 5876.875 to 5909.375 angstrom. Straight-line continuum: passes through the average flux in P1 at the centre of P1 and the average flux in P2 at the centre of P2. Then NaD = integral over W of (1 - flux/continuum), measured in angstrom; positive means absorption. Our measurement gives 1.9 angstrom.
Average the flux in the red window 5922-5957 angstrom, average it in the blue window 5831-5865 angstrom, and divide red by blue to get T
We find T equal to 0.97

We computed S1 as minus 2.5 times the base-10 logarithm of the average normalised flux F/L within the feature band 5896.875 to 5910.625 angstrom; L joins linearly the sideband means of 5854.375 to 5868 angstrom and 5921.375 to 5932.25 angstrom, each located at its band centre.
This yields 0.07 mag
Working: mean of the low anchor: 10.2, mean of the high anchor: 10.5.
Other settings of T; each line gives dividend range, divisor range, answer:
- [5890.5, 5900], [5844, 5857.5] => 0.88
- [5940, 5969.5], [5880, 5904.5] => 1.04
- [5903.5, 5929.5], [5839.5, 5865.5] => 0.98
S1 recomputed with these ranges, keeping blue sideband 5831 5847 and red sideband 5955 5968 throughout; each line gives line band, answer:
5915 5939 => -0.075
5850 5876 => -0.068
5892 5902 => -0.007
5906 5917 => -0.027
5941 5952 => 0.036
